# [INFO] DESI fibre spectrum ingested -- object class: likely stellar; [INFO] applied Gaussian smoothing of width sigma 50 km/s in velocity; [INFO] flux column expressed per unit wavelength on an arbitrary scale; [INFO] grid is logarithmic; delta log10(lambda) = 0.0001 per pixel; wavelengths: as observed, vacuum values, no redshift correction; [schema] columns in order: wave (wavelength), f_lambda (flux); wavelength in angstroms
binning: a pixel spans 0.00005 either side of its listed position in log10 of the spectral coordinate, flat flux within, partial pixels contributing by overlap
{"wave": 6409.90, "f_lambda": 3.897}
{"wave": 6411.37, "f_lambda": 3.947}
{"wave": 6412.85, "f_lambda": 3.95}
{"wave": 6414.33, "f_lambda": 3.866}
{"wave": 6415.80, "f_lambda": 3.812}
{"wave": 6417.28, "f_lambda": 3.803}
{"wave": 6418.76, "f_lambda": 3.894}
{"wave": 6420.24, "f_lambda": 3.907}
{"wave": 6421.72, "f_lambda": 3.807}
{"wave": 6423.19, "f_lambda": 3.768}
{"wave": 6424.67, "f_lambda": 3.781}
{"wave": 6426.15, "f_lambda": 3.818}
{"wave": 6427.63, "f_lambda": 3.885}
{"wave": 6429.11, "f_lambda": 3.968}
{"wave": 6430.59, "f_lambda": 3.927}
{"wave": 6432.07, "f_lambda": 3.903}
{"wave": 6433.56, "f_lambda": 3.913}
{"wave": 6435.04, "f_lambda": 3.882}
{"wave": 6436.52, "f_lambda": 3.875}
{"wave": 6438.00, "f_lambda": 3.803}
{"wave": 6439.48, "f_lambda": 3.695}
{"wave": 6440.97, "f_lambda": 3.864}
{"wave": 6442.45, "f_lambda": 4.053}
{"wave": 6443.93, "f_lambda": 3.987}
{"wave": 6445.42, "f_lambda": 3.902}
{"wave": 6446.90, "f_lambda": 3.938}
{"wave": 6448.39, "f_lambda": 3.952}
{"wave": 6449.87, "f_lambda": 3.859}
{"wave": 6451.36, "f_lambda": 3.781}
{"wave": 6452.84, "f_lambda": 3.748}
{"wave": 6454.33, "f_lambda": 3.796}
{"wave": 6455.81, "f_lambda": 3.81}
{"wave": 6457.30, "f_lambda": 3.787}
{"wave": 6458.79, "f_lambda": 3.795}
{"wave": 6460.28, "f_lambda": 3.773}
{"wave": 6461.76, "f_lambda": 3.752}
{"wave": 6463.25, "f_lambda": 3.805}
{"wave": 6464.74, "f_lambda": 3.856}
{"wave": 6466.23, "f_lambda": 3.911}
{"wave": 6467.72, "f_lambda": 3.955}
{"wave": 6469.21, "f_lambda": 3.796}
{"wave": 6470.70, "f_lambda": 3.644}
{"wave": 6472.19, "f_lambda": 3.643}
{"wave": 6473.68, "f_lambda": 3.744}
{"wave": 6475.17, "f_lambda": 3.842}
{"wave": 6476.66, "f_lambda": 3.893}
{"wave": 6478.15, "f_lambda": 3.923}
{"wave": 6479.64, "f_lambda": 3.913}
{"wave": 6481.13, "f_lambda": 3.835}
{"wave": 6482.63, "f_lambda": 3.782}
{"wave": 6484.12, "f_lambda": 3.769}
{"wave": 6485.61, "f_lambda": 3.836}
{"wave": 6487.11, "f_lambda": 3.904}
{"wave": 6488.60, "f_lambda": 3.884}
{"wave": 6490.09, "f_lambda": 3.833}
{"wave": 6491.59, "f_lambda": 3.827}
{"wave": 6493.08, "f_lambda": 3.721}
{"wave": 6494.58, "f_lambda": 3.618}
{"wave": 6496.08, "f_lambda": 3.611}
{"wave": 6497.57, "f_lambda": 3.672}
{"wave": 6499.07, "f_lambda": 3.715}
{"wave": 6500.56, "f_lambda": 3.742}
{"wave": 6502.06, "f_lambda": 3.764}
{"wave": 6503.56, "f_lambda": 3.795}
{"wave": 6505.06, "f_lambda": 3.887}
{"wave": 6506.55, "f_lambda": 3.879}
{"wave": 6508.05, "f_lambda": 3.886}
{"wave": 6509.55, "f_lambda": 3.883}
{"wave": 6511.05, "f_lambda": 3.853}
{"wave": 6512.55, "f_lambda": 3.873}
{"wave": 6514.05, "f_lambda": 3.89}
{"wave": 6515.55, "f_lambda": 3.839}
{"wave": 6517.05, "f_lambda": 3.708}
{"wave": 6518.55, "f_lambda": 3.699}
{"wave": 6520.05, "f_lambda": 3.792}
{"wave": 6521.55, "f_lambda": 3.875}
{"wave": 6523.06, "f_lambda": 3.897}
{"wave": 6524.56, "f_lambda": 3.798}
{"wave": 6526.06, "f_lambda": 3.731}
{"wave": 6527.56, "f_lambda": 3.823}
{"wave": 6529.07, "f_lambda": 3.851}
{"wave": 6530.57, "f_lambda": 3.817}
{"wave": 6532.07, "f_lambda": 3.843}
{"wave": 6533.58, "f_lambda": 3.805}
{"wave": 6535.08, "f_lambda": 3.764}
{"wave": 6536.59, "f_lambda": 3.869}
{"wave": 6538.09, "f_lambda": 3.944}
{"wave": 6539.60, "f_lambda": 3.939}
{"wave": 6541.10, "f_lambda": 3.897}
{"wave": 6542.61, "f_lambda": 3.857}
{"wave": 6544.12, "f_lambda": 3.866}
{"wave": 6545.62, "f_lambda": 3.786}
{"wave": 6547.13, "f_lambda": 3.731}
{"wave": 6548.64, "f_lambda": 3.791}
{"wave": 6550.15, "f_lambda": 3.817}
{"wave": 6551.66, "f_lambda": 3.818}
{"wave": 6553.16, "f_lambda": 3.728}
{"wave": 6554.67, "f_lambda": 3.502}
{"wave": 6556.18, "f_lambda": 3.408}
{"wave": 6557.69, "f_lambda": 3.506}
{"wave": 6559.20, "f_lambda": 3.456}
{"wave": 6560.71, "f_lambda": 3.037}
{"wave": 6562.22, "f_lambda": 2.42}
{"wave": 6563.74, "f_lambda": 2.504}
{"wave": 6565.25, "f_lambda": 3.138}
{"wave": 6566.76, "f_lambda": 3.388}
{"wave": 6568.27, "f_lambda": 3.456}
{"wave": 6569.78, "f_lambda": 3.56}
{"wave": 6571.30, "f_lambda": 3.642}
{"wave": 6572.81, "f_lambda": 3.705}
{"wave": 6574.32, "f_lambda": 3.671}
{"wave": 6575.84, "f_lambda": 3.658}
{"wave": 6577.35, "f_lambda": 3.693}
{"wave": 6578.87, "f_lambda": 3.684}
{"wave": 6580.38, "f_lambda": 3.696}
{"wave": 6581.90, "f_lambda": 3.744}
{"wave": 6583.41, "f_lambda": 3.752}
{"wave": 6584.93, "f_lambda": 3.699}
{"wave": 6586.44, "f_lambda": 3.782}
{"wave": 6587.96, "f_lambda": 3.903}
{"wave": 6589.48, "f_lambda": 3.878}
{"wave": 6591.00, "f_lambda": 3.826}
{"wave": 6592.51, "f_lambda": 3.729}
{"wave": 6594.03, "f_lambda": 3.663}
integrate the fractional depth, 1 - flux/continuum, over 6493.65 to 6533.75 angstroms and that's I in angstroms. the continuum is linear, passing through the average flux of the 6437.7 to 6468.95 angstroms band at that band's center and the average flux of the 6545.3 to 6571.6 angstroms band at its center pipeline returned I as -2.21 angstroms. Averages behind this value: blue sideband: 3.85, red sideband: 3.42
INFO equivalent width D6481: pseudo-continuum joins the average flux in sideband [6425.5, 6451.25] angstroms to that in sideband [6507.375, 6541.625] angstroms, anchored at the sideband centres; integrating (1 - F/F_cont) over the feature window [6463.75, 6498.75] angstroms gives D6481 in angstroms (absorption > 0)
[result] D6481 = 0.6 angstroms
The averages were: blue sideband 3.89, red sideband 3.84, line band 3.8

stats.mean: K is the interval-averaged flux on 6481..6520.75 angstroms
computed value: 3.8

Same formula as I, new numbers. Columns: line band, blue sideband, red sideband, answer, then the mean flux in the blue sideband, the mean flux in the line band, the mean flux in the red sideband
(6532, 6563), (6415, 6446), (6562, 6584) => -0.9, 3.87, 3.65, 3.47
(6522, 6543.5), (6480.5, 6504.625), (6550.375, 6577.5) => -1.7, 3.77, 3.84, 3.41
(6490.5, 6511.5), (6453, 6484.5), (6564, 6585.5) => -0.2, 3.81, 3.77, 3.58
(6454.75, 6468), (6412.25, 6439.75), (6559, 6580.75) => -0.3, 3.86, 3.82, 3.37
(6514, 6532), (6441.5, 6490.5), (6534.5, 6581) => -0.6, 3.84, 3.81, 3.58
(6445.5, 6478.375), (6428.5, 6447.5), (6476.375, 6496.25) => 0.3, 3.9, 3.82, 3.81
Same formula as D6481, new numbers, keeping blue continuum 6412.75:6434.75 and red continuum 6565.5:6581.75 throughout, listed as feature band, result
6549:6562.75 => 0.8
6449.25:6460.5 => 0.0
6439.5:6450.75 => -0.3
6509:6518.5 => -0.3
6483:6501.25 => -0.1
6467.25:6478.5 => -0.1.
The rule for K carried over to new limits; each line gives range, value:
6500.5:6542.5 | 3.84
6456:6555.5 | 3.81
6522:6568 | 3.62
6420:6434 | 3.86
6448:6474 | 3.8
